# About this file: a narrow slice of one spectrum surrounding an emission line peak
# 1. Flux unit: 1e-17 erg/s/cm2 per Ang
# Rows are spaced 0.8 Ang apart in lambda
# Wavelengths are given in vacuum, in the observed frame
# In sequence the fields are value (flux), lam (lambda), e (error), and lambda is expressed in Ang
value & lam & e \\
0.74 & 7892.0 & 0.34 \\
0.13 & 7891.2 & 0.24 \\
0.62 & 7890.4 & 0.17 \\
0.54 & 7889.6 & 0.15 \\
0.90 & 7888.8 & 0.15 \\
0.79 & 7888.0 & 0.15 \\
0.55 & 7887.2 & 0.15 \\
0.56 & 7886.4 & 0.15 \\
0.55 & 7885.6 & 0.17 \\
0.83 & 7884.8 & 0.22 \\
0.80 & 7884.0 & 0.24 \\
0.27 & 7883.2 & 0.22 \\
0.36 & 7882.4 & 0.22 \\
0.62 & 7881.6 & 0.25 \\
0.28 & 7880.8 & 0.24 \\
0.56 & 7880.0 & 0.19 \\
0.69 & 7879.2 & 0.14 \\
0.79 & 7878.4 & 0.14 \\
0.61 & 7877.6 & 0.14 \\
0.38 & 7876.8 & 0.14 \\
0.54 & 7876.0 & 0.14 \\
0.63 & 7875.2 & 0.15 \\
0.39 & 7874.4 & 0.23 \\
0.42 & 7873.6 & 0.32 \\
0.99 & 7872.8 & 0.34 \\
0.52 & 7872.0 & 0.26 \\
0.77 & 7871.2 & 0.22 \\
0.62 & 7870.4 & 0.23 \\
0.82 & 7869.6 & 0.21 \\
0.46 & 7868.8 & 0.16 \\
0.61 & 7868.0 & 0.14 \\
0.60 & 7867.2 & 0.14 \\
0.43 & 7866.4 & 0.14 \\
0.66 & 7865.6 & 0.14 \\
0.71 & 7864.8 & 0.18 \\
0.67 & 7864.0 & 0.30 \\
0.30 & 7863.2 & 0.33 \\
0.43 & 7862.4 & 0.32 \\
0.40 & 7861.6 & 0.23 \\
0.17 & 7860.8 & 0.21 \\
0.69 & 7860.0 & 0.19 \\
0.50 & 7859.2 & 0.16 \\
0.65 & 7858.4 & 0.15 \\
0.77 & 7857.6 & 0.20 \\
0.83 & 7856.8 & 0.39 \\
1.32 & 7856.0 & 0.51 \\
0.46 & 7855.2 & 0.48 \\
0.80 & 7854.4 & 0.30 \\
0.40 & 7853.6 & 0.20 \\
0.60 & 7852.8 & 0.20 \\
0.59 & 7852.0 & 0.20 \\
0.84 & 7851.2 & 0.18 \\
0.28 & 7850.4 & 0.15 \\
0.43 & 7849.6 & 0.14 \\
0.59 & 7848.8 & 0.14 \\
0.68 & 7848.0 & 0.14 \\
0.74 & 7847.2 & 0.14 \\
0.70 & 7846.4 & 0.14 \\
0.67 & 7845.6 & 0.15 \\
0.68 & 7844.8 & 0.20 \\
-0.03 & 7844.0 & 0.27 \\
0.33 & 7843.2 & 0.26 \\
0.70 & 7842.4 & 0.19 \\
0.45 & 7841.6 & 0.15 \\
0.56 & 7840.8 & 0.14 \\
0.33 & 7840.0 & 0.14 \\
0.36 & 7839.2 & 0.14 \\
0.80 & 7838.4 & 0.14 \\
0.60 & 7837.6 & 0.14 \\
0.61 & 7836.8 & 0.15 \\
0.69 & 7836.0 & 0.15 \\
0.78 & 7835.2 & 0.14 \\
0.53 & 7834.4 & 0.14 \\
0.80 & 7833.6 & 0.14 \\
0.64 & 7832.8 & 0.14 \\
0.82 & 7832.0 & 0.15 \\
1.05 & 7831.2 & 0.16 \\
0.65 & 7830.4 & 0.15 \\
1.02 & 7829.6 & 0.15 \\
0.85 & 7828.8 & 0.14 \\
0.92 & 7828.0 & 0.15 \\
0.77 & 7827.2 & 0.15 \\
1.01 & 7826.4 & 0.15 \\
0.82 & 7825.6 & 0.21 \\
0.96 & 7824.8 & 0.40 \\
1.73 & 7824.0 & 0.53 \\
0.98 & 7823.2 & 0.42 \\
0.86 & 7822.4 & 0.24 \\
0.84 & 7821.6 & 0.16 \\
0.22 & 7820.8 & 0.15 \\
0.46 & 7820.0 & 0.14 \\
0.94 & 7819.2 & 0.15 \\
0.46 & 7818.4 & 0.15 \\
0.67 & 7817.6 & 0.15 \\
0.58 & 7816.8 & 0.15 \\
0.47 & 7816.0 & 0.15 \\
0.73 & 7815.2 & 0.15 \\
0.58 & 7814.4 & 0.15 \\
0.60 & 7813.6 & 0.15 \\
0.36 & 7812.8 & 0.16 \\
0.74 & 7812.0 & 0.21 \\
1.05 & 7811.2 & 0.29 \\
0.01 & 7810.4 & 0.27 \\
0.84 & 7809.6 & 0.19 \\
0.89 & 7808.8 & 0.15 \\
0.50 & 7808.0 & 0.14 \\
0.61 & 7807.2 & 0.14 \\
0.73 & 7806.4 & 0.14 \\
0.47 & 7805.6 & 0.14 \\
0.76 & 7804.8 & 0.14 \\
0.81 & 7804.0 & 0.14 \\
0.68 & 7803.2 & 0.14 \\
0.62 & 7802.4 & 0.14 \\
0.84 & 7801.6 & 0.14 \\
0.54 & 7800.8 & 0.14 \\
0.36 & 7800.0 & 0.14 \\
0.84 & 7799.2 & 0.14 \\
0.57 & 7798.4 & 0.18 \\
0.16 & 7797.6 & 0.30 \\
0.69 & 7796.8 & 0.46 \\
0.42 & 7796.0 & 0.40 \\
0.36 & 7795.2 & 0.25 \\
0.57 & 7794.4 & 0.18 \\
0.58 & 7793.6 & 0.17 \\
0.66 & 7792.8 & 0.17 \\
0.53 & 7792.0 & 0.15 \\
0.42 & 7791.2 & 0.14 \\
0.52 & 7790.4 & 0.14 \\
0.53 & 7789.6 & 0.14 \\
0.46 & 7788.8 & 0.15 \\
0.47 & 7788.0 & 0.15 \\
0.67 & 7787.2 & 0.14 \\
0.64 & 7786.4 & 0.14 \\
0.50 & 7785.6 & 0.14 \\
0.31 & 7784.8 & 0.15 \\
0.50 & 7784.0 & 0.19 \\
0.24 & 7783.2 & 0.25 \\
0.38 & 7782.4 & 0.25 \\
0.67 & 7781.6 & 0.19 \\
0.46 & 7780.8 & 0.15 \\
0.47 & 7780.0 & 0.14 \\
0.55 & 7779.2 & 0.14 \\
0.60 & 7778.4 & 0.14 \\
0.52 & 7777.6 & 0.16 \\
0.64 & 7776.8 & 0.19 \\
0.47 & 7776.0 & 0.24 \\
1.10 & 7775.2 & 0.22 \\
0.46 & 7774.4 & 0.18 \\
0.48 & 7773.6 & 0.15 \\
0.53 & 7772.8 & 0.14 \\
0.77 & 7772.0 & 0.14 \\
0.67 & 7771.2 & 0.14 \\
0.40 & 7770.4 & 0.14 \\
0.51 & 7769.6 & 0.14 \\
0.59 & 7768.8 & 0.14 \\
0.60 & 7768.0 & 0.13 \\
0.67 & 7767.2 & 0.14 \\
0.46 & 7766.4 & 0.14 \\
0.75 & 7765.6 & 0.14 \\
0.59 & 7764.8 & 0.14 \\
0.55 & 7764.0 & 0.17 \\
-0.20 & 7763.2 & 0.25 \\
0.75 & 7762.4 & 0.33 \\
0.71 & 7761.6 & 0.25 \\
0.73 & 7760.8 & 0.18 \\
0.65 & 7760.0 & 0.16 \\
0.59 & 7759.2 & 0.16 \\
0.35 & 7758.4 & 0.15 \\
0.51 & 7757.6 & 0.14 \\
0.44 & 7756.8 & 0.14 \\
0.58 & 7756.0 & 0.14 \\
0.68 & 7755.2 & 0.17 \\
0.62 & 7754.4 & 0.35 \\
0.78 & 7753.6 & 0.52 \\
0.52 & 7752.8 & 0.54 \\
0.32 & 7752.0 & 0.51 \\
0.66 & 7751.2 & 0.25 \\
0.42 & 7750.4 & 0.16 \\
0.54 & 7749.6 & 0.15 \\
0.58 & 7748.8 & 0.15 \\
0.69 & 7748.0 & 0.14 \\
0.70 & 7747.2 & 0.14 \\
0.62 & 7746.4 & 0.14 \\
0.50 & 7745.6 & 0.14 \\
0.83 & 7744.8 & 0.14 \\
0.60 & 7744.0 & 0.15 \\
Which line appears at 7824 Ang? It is [O II]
